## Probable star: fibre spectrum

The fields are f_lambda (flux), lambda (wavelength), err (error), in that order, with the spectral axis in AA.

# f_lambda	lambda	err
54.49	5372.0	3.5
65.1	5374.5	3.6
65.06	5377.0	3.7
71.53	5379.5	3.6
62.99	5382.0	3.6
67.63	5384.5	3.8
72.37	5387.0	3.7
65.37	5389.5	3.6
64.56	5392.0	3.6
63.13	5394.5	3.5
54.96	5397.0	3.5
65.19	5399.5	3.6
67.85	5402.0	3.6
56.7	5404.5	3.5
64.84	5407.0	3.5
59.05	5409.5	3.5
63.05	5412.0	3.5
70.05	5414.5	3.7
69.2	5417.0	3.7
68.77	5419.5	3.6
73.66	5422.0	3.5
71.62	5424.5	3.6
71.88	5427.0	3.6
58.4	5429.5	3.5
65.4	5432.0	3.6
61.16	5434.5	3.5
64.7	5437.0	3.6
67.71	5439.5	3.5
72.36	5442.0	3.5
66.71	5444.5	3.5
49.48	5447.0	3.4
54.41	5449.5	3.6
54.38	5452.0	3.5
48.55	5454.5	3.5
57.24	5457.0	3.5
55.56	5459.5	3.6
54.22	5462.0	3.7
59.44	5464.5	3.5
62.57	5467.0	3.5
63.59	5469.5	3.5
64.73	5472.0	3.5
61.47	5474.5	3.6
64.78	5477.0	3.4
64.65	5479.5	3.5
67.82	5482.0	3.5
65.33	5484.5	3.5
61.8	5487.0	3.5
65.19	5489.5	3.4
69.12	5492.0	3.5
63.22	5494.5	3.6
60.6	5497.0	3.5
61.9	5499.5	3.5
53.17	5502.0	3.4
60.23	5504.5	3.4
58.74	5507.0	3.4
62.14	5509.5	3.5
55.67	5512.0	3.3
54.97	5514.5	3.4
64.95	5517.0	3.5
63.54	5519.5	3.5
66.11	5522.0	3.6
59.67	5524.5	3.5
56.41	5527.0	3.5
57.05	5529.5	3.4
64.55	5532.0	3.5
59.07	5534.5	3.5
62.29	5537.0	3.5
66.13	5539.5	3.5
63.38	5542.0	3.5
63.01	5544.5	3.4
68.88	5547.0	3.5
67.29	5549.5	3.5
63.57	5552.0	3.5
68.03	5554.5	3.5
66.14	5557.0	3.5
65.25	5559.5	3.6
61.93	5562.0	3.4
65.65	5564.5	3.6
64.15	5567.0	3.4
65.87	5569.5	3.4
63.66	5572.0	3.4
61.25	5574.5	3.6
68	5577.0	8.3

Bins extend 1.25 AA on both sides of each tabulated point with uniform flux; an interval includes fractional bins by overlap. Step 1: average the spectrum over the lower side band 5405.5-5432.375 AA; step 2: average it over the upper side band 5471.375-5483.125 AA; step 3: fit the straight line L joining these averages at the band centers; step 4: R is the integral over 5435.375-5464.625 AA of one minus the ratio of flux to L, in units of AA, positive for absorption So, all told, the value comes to 3.1 AA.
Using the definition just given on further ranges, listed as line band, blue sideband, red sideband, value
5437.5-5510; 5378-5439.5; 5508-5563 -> 3.4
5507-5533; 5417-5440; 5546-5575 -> 2.1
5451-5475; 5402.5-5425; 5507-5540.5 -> 2.1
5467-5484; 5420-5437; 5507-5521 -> -0.3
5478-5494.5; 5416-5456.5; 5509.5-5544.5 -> -0.9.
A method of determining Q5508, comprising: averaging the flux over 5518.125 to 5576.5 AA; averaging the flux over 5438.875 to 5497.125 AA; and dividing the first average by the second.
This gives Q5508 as 1.04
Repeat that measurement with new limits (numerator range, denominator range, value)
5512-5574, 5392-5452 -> 0.99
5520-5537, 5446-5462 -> 1.14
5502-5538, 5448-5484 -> 1.01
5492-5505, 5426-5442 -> 0.93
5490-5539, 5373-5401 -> 0.93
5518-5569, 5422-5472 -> 1.04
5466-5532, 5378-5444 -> 0.94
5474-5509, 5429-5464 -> 1.06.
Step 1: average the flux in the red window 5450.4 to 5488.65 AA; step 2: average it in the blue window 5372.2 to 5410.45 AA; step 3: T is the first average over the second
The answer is 0.94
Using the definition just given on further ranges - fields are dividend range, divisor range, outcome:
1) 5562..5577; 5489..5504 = 1.04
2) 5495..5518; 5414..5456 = 0.93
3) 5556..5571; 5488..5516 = 1.07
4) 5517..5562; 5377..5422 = 0.97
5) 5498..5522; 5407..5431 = 0.89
